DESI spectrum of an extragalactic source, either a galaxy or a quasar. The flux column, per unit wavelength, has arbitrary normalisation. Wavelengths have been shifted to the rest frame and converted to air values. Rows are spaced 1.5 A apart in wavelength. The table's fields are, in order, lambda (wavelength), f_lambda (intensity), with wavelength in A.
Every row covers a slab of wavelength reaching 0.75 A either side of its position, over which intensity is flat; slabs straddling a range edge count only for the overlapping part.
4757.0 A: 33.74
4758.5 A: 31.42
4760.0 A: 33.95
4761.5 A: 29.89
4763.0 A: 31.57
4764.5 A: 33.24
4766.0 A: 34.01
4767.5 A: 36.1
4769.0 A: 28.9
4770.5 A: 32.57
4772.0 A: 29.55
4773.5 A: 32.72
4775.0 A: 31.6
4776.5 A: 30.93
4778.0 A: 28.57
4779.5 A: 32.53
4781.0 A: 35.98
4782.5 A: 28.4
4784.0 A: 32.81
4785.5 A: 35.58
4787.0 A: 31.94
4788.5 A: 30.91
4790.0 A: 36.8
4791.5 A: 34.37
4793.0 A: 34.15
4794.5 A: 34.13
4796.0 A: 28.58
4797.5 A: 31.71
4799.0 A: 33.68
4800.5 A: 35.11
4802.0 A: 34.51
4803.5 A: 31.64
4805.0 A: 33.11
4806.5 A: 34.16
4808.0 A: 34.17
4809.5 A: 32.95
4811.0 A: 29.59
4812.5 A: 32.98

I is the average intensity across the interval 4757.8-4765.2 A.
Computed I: 32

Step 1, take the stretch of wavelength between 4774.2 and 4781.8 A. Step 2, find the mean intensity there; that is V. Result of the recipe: 31.9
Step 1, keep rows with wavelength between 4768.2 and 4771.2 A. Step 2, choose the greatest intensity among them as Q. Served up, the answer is 32.57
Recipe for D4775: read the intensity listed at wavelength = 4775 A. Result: 31.6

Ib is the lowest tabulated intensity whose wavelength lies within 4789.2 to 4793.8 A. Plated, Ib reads 34.15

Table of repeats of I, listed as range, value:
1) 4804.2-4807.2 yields 33.6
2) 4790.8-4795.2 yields 34.2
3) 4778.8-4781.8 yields 34.2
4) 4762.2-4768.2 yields 33.7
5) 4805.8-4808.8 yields 34.1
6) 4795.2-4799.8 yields 31.4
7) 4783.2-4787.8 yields 33.4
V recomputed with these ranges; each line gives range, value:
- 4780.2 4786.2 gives 33.2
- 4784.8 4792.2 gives 33.9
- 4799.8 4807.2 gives 33.7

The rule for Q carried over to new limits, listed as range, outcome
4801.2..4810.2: 34.51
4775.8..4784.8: 35.98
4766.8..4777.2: 36.1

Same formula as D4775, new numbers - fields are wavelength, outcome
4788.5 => 30.91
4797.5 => 31.71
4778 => 28.57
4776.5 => 30.93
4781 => 35.98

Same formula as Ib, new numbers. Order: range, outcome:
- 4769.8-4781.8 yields 28.57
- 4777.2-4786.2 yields 28.4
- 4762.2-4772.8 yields 28.9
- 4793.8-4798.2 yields 28.58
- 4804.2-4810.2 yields 32.95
